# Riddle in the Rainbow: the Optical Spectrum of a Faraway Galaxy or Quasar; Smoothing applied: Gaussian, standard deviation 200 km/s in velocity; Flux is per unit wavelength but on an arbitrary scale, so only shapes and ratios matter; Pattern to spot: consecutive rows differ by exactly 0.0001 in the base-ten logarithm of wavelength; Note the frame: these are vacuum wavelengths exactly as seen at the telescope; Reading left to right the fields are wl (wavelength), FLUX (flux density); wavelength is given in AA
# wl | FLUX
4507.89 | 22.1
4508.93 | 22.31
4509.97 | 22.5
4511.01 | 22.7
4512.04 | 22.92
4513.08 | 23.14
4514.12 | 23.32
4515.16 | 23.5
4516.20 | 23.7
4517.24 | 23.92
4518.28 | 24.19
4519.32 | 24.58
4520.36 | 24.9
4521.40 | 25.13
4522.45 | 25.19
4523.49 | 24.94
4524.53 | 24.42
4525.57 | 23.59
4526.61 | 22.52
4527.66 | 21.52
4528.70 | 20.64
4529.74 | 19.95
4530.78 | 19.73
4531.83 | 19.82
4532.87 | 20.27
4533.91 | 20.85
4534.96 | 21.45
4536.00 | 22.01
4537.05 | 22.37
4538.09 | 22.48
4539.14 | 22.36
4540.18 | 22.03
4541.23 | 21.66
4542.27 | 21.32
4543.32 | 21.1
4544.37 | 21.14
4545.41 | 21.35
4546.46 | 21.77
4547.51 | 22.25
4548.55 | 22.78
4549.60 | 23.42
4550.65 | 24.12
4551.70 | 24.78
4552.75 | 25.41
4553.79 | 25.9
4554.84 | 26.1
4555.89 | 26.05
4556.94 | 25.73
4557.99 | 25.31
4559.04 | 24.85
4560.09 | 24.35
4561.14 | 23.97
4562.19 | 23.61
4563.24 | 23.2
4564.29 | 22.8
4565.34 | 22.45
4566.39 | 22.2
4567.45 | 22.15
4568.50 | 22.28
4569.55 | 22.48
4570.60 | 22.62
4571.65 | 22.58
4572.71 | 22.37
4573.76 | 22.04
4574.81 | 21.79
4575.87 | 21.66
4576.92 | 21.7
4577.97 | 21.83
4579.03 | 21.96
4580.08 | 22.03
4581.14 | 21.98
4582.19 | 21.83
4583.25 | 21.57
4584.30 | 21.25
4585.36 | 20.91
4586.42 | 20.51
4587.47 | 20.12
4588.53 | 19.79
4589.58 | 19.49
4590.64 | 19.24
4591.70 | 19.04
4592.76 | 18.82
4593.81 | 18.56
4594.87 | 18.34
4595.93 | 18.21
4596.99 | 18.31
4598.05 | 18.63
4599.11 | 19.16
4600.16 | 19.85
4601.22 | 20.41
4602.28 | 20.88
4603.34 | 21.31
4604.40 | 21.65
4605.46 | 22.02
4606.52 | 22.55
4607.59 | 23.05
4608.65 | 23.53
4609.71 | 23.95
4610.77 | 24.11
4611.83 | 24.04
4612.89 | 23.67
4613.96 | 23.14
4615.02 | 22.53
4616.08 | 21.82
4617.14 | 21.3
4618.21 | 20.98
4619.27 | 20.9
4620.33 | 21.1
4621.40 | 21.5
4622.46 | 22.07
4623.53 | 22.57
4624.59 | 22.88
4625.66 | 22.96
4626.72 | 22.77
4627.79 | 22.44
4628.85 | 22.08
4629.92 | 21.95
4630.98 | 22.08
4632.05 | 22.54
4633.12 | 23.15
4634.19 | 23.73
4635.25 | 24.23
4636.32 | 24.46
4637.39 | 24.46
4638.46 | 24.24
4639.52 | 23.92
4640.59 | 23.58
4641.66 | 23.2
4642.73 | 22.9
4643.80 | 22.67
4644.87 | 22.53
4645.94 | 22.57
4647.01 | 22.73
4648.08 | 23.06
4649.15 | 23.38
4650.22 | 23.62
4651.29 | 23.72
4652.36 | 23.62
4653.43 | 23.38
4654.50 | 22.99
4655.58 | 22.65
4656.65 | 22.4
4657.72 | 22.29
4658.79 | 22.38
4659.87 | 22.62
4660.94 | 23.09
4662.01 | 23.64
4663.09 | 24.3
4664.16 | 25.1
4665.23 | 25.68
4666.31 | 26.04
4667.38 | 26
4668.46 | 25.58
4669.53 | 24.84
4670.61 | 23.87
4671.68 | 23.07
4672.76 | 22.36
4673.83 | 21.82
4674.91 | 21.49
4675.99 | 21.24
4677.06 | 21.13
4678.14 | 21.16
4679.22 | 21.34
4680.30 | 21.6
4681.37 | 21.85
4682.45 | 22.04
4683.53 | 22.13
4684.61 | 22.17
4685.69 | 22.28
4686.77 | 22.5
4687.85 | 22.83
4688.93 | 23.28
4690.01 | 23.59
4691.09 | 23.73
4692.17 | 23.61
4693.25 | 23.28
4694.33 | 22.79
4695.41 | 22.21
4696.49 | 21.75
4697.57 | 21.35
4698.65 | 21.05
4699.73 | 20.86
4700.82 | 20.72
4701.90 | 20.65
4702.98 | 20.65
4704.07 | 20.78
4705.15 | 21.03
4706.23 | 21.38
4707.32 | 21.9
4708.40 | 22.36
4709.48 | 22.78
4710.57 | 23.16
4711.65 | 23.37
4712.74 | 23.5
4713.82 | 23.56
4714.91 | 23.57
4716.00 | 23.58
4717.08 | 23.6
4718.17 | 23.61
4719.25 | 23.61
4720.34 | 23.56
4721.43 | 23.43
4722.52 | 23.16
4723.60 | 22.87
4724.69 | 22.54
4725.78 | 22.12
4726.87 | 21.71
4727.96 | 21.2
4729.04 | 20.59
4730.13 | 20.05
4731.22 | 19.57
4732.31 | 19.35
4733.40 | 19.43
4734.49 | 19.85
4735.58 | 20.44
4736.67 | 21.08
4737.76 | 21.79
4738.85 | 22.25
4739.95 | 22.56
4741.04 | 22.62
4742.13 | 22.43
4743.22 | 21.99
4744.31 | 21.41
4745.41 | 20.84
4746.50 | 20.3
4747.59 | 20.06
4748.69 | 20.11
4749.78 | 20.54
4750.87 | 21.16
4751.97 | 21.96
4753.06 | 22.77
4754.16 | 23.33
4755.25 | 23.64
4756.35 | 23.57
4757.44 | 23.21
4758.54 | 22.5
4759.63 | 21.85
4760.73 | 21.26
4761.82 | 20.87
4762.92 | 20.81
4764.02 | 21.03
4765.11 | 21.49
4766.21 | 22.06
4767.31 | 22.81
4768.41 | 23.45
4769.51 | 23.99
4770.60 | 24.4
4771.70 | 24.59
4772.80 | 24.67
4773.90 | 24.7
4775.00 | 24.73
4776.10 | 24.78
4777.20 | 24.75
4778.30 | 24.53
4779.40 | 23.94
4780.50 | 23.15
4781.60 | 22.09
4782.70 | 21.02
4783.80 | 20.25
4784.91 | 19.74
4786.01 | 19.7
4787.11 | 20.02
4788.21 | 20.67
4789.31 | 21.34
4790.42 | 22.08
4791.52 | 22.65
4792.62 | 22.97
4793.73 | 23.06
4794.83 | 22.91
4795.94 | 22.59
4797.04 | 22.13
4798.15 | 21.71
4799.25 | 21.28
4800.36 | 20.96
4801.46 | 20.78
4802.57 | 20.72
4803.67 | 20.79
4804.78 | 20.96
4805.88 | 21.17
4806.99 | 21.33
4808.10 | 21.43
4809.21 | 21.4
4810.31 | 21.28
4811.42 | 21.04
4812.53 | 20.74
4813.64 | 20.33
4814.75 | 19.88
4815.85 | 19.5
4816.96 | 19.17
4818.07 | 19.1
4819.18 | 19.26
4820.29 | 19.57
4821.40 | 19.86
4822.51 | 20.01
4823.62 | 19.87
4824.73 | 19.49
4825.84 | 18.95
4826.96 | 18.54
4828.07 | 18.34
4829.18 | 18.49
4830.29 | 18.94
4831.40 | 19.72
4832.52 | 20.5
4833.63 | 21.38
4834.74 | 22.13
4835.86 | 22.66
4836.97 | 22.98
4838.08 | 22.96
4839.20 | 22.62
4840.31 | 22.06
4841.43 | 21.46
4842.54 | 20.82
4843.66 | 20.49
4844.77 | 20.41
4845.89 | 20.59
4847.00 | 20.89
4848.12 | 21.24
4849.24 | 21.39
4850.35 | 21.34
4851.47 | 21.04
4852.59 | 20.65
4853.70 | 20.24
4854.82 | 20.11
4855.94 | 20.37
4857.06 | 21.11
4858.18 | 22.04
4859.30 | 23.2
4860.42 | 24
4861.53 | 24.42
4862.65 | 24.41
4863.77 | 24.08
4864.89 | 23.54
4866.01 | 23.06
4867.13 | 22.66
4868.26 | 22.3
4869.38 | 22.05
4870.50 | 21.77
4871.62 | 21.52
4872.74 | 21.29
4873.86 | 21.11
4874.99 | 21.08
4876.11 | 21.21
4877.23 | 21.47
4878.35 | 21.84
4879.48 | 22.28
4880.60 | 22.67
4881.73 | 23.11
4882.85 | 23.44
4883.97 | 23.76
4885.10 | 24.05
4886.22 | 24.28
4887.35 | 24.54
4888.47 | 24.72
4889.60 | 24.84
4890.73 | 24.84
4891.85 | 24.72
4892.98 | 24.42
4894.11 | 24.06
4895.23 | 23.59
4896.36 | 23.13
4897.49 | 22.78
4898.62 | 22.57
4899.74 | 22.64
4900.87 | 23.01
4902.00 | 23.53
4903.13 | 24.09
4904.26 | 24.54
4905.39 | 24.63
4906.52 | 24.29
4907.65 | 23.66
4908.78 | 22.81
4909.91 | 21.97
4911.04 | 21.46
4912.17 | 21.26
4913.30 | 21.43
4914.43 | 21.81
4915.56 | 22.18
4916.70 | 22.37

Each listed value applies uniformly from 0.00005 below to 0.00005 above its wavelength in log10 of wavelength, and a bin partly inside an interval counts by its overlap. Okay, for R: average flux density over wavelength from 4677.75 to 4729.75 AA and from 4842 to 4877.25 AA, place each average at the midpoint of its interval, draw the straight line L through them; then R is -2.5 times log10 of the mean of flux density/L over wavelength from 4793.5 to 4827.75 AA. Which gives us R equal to 0.07 mag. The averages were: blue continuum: 22.3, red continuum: 21.8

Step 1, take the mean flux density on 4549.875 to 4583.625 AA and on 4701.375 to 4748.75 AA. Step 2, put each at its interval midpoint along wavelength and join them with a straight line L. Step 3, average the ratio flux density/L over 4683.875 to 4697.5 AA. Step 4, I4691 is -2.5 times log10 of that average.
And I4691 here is -0.03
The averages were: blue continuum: 23.2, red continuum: 21.8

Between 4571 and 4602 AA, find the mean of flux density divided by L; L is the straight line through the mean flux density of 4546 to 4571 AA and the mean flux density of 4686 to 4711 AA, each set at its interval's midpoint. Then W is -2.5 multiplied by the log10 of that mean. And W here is 0.15 mag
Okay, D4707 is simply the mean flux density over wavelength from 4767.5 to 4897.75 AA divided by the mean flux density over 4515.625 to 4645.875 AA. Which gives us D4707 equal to 0.98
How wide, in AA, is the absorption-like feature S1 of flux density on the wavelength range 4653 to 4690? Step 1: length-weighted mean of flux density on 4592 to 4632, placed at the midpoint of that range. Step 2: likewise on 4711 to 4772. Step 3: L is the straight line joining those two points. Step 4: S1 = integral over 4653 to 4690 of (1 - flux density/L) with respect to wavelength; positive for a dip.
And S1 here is -2.0 AA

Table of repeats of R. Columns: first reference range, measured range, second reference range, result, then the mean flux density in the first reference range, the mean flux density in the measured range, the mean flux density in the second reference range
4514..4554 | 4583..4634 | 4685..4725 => 0.06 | 22.7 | 21.3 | 22.6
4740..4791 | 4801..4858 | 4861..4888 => 0.10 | 22.2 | 20.6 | 22.8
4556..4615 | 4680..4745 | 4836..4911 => 0.00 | 21.8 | 22.1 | 22.6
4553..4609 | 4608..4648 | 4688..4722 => -0.04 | 21.8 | 22.9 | 22.5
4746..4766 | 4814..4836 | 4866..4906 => 0.14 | 21.7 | 19.7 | 23.1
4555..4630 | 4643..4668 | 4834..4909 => -0.07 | 21.9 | 23.5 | 22.6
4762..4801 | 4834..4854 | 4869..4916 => 0.06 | 22.5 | 21.5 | 23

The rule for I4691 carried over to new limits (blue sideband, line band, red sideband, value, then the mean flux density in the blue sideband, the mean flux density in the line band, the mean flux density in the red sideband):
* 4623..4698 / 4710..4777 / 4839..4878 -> 0.01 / 23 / 22.3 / 21.8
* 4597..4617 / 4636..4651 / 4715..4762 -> -0.07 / 21.9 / 23.4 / 21.8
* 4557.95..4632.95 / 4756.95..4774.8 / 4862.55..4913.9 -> -0.01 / 21.7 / 22.8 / 23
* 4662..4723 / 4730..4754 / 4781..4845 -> 0.04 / 22.8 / 21.1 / 20.8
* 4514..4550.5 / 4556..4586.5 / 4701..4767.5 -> -0.01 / 22.5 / 22.6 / 21.9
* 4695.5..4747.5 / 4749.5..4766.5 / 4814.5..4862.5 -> -0.03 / 21.8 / 22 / 20.8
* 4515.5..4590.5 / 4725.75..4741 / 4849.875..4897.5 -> 0.09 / 22.6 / 20.9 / 22.7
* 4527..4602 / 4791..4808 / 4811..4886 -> -0.02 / 21.8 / 21.7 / 21.3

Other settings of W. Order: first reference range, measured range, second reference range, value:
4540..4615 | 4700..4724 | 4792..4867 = -0.05 mag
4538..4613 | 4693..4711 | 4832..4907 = 0.03 mag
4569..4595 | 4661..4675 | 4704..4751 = -0.13 mag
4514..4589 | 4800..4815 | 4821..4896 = 0.06 mag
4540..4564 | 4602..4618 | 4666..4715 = 0.02 mag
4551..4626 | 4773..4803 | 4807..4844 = -0.08 mag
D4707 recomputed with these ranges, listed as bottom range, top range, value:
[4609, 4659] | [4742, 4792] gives 0.97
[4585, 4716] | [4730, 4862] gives 0.96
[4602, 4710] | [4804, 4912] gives 0.96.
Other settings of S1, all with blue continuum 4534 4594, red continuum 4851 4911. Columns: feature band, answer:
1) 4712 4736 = 0.6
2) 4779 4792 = 0.8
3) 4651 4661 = -0.2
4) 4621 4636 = -0.2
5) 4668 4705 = 0.5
